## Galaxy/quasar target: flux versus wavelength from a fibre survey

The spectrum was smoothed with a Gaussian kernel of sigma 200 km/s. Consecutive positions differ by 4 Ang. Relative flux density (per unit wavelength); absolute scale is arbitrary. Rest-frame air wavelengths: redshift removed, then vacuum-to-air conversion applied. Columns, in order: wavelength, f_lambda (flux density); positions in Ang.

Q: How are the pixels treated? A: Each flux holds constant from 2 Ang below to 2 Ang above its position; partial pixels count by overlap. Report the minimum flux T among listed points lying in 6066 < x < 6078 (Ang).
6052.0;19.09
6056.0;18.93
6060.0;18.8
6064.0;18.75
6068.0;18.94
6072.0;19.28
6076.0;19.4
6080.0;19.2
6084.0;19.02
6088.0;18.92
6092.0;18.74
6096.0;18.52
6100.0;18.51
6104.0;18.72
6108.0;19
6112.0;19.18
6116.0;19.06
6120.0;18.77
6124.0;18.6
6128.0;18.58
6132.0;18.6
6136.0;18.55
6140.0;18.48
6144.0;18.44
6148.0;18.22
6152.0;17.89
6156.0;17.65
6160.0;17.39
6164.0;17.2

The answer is 18.94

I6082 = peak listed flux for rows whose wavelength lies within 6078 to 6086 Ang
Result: 19.2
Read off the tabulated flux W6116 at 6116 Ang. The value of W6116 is 19.06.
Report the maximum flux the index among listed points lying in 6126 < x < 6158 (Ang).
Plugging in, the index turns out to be 18.6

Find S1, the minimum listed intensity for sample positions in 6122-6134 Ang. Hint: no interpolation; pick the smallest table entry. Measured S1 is 18.58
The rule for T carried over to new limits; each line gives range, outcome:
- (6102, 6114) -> 18.72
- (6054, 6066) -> 18.75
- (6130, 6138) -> 18.55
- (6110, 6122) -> 18.77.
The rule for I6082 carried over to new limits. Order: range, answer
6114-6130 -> 19.06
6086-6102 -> 18.92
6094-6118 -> 19.18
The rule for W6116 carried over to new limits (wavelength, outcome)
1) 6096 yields 18.52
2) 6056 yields 18.93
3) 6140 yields 18.48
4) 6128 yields 18.58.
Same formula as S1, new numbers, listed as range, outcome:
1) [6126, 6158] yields 17.65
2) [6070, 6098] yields 18.52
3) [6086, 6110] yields 18.51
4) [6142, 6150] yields 18.22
